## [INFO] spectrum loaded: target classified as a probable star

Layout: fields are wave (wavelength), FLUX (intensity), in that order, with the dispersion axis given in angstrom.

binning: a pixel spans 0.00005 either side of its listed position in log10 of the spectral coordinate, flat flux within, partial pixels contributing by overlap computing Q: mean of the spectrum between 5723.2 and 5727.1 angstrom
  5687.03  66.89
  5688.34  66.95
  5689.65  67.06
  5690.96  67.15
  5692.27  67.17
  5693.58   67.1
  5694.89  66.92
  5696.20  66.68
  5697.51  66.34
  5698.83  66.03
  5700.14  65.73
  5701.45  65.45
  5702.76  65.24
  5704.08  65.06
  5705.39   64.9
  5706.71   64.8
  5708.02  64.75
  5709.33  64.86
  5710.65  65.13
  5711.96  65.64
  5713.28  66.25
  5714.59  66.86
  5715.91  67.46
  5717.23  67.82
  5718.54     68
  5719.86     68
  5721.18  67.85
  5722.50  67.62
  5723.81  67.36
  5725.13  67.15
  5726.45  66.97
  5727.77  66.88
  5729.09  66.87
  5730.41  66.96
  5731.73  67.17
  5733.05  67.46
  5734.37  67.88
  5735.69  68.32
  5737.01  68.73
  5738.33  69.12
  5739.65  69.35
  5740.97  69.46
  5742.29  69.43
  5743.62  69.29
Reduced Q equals 67.1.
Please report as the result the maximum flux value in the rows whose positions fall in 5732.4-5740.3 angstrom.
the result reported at 69.35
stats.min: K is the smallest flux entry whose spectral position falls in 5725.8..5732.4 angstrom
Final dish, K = 66.87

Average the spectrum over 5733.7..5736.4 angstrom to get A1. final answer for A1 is 68.2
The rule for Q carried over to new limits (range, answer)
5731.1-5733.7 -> 67.3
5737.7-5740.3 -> 69.3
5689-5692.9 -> 67.1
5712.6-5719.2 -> 67.3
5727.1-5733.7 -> 67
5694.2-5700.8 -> 66.4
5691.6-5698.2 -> 66.8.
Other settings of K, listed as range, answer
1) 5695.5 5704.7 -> 65.06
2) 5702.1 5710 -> 64.75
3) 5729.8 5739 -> 66.96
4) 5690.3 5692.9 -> 67.15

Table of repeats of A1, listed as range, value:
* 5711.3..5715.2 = 66.3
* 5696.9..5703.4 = 65.8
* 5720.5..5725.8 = 67.5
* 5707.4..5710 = 64.8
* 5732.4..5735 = 67.7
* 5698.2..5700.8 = 66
